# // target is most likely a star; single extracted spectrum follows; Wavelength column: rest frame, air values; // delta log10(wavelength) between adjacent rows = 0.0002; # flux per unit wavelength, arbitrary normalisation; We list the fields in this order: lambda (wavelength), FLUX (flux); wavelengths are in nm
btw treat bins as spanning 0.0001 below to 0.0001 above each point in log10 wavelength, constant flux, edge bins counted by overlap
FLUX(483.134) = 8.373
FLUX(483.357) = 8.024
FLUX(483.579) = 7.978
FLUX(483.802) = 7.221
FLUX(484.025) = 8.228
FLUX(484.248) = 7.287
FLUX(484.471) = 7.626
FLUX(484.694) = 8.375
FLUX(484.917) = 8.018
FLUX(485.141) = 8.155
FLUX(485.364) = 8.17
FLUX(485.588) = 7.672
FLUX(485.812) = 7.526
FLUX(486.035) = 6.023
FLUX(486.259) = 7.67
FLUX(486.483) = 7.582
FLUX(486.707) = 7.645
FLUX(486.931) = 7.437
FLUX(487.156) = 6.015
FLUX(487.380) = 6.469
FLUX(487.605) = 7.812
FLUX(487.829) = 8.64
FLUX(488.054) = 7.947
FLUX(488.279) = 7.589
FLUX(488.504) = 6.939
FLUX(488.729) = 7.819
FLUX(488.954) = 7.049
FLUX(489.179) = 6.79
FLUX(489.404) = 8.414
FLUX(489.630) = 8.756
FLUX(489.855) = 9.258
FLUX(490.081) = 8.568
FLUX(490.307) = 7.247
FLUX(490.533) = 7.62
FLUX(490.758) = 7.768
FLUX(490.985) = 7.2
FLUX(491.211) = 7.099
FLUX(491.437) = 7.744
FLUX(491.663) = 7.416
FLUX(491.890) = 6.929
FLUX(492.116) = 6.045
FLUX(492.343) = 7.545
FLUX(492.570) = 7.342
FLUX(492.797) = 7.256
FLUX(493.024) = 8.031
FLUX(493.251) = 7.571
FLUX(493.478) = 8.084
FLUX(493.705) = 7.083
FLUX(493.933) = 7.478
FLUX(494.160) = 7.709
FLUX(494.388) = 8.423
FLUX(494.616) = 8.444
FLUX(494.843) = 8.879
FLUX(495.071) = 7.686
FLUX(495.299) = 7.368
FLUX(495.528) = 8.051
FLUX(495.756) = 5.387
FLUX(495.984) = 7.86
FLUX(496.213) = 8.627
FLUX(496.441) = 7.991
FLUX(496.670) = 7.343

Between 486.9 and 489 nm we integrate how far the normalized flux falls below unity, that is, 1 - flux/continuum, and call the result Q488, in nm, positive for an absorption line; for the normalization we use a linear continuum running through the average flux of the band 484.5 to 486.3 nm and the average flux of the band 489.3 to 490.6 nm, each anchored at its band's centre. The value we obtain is 0.18 nm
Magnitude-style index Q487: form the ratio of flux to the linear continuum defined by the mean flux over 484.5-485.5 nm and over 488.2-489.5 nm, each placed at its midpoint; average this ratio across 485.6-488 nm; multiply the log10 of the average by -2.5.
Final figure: 0.07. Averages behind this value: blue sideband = 8.12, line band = 7.31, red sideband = 7.42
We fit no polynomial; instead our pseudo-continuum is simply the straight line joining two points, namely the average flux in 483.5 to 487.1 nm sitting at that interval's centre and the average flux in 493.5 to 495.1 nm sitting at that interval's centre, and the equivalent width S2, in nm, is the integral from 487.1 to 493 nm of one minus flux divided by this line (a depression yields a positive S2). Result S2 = 0.21 nm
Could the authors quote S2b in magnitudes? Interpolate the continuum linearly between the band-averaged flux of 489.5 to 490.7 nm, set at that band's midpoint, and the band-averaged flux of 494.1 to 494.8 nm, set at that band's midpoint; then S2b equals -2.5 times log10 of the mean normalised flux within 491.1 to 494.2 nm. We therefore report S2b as 0.13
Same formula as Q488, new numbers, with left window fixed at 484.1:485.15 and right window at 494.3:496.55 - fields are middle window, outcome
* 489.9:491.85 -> 0.06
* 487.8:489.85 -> 0.02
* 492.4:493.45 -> 0.04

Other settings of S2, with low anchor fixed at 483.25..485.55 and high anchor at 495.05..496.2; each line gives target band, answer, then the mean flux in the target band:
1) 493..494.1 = -0.025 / 7.62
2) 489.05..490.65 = -0.094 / 8.08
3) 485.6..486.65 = 0.074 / 7.27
